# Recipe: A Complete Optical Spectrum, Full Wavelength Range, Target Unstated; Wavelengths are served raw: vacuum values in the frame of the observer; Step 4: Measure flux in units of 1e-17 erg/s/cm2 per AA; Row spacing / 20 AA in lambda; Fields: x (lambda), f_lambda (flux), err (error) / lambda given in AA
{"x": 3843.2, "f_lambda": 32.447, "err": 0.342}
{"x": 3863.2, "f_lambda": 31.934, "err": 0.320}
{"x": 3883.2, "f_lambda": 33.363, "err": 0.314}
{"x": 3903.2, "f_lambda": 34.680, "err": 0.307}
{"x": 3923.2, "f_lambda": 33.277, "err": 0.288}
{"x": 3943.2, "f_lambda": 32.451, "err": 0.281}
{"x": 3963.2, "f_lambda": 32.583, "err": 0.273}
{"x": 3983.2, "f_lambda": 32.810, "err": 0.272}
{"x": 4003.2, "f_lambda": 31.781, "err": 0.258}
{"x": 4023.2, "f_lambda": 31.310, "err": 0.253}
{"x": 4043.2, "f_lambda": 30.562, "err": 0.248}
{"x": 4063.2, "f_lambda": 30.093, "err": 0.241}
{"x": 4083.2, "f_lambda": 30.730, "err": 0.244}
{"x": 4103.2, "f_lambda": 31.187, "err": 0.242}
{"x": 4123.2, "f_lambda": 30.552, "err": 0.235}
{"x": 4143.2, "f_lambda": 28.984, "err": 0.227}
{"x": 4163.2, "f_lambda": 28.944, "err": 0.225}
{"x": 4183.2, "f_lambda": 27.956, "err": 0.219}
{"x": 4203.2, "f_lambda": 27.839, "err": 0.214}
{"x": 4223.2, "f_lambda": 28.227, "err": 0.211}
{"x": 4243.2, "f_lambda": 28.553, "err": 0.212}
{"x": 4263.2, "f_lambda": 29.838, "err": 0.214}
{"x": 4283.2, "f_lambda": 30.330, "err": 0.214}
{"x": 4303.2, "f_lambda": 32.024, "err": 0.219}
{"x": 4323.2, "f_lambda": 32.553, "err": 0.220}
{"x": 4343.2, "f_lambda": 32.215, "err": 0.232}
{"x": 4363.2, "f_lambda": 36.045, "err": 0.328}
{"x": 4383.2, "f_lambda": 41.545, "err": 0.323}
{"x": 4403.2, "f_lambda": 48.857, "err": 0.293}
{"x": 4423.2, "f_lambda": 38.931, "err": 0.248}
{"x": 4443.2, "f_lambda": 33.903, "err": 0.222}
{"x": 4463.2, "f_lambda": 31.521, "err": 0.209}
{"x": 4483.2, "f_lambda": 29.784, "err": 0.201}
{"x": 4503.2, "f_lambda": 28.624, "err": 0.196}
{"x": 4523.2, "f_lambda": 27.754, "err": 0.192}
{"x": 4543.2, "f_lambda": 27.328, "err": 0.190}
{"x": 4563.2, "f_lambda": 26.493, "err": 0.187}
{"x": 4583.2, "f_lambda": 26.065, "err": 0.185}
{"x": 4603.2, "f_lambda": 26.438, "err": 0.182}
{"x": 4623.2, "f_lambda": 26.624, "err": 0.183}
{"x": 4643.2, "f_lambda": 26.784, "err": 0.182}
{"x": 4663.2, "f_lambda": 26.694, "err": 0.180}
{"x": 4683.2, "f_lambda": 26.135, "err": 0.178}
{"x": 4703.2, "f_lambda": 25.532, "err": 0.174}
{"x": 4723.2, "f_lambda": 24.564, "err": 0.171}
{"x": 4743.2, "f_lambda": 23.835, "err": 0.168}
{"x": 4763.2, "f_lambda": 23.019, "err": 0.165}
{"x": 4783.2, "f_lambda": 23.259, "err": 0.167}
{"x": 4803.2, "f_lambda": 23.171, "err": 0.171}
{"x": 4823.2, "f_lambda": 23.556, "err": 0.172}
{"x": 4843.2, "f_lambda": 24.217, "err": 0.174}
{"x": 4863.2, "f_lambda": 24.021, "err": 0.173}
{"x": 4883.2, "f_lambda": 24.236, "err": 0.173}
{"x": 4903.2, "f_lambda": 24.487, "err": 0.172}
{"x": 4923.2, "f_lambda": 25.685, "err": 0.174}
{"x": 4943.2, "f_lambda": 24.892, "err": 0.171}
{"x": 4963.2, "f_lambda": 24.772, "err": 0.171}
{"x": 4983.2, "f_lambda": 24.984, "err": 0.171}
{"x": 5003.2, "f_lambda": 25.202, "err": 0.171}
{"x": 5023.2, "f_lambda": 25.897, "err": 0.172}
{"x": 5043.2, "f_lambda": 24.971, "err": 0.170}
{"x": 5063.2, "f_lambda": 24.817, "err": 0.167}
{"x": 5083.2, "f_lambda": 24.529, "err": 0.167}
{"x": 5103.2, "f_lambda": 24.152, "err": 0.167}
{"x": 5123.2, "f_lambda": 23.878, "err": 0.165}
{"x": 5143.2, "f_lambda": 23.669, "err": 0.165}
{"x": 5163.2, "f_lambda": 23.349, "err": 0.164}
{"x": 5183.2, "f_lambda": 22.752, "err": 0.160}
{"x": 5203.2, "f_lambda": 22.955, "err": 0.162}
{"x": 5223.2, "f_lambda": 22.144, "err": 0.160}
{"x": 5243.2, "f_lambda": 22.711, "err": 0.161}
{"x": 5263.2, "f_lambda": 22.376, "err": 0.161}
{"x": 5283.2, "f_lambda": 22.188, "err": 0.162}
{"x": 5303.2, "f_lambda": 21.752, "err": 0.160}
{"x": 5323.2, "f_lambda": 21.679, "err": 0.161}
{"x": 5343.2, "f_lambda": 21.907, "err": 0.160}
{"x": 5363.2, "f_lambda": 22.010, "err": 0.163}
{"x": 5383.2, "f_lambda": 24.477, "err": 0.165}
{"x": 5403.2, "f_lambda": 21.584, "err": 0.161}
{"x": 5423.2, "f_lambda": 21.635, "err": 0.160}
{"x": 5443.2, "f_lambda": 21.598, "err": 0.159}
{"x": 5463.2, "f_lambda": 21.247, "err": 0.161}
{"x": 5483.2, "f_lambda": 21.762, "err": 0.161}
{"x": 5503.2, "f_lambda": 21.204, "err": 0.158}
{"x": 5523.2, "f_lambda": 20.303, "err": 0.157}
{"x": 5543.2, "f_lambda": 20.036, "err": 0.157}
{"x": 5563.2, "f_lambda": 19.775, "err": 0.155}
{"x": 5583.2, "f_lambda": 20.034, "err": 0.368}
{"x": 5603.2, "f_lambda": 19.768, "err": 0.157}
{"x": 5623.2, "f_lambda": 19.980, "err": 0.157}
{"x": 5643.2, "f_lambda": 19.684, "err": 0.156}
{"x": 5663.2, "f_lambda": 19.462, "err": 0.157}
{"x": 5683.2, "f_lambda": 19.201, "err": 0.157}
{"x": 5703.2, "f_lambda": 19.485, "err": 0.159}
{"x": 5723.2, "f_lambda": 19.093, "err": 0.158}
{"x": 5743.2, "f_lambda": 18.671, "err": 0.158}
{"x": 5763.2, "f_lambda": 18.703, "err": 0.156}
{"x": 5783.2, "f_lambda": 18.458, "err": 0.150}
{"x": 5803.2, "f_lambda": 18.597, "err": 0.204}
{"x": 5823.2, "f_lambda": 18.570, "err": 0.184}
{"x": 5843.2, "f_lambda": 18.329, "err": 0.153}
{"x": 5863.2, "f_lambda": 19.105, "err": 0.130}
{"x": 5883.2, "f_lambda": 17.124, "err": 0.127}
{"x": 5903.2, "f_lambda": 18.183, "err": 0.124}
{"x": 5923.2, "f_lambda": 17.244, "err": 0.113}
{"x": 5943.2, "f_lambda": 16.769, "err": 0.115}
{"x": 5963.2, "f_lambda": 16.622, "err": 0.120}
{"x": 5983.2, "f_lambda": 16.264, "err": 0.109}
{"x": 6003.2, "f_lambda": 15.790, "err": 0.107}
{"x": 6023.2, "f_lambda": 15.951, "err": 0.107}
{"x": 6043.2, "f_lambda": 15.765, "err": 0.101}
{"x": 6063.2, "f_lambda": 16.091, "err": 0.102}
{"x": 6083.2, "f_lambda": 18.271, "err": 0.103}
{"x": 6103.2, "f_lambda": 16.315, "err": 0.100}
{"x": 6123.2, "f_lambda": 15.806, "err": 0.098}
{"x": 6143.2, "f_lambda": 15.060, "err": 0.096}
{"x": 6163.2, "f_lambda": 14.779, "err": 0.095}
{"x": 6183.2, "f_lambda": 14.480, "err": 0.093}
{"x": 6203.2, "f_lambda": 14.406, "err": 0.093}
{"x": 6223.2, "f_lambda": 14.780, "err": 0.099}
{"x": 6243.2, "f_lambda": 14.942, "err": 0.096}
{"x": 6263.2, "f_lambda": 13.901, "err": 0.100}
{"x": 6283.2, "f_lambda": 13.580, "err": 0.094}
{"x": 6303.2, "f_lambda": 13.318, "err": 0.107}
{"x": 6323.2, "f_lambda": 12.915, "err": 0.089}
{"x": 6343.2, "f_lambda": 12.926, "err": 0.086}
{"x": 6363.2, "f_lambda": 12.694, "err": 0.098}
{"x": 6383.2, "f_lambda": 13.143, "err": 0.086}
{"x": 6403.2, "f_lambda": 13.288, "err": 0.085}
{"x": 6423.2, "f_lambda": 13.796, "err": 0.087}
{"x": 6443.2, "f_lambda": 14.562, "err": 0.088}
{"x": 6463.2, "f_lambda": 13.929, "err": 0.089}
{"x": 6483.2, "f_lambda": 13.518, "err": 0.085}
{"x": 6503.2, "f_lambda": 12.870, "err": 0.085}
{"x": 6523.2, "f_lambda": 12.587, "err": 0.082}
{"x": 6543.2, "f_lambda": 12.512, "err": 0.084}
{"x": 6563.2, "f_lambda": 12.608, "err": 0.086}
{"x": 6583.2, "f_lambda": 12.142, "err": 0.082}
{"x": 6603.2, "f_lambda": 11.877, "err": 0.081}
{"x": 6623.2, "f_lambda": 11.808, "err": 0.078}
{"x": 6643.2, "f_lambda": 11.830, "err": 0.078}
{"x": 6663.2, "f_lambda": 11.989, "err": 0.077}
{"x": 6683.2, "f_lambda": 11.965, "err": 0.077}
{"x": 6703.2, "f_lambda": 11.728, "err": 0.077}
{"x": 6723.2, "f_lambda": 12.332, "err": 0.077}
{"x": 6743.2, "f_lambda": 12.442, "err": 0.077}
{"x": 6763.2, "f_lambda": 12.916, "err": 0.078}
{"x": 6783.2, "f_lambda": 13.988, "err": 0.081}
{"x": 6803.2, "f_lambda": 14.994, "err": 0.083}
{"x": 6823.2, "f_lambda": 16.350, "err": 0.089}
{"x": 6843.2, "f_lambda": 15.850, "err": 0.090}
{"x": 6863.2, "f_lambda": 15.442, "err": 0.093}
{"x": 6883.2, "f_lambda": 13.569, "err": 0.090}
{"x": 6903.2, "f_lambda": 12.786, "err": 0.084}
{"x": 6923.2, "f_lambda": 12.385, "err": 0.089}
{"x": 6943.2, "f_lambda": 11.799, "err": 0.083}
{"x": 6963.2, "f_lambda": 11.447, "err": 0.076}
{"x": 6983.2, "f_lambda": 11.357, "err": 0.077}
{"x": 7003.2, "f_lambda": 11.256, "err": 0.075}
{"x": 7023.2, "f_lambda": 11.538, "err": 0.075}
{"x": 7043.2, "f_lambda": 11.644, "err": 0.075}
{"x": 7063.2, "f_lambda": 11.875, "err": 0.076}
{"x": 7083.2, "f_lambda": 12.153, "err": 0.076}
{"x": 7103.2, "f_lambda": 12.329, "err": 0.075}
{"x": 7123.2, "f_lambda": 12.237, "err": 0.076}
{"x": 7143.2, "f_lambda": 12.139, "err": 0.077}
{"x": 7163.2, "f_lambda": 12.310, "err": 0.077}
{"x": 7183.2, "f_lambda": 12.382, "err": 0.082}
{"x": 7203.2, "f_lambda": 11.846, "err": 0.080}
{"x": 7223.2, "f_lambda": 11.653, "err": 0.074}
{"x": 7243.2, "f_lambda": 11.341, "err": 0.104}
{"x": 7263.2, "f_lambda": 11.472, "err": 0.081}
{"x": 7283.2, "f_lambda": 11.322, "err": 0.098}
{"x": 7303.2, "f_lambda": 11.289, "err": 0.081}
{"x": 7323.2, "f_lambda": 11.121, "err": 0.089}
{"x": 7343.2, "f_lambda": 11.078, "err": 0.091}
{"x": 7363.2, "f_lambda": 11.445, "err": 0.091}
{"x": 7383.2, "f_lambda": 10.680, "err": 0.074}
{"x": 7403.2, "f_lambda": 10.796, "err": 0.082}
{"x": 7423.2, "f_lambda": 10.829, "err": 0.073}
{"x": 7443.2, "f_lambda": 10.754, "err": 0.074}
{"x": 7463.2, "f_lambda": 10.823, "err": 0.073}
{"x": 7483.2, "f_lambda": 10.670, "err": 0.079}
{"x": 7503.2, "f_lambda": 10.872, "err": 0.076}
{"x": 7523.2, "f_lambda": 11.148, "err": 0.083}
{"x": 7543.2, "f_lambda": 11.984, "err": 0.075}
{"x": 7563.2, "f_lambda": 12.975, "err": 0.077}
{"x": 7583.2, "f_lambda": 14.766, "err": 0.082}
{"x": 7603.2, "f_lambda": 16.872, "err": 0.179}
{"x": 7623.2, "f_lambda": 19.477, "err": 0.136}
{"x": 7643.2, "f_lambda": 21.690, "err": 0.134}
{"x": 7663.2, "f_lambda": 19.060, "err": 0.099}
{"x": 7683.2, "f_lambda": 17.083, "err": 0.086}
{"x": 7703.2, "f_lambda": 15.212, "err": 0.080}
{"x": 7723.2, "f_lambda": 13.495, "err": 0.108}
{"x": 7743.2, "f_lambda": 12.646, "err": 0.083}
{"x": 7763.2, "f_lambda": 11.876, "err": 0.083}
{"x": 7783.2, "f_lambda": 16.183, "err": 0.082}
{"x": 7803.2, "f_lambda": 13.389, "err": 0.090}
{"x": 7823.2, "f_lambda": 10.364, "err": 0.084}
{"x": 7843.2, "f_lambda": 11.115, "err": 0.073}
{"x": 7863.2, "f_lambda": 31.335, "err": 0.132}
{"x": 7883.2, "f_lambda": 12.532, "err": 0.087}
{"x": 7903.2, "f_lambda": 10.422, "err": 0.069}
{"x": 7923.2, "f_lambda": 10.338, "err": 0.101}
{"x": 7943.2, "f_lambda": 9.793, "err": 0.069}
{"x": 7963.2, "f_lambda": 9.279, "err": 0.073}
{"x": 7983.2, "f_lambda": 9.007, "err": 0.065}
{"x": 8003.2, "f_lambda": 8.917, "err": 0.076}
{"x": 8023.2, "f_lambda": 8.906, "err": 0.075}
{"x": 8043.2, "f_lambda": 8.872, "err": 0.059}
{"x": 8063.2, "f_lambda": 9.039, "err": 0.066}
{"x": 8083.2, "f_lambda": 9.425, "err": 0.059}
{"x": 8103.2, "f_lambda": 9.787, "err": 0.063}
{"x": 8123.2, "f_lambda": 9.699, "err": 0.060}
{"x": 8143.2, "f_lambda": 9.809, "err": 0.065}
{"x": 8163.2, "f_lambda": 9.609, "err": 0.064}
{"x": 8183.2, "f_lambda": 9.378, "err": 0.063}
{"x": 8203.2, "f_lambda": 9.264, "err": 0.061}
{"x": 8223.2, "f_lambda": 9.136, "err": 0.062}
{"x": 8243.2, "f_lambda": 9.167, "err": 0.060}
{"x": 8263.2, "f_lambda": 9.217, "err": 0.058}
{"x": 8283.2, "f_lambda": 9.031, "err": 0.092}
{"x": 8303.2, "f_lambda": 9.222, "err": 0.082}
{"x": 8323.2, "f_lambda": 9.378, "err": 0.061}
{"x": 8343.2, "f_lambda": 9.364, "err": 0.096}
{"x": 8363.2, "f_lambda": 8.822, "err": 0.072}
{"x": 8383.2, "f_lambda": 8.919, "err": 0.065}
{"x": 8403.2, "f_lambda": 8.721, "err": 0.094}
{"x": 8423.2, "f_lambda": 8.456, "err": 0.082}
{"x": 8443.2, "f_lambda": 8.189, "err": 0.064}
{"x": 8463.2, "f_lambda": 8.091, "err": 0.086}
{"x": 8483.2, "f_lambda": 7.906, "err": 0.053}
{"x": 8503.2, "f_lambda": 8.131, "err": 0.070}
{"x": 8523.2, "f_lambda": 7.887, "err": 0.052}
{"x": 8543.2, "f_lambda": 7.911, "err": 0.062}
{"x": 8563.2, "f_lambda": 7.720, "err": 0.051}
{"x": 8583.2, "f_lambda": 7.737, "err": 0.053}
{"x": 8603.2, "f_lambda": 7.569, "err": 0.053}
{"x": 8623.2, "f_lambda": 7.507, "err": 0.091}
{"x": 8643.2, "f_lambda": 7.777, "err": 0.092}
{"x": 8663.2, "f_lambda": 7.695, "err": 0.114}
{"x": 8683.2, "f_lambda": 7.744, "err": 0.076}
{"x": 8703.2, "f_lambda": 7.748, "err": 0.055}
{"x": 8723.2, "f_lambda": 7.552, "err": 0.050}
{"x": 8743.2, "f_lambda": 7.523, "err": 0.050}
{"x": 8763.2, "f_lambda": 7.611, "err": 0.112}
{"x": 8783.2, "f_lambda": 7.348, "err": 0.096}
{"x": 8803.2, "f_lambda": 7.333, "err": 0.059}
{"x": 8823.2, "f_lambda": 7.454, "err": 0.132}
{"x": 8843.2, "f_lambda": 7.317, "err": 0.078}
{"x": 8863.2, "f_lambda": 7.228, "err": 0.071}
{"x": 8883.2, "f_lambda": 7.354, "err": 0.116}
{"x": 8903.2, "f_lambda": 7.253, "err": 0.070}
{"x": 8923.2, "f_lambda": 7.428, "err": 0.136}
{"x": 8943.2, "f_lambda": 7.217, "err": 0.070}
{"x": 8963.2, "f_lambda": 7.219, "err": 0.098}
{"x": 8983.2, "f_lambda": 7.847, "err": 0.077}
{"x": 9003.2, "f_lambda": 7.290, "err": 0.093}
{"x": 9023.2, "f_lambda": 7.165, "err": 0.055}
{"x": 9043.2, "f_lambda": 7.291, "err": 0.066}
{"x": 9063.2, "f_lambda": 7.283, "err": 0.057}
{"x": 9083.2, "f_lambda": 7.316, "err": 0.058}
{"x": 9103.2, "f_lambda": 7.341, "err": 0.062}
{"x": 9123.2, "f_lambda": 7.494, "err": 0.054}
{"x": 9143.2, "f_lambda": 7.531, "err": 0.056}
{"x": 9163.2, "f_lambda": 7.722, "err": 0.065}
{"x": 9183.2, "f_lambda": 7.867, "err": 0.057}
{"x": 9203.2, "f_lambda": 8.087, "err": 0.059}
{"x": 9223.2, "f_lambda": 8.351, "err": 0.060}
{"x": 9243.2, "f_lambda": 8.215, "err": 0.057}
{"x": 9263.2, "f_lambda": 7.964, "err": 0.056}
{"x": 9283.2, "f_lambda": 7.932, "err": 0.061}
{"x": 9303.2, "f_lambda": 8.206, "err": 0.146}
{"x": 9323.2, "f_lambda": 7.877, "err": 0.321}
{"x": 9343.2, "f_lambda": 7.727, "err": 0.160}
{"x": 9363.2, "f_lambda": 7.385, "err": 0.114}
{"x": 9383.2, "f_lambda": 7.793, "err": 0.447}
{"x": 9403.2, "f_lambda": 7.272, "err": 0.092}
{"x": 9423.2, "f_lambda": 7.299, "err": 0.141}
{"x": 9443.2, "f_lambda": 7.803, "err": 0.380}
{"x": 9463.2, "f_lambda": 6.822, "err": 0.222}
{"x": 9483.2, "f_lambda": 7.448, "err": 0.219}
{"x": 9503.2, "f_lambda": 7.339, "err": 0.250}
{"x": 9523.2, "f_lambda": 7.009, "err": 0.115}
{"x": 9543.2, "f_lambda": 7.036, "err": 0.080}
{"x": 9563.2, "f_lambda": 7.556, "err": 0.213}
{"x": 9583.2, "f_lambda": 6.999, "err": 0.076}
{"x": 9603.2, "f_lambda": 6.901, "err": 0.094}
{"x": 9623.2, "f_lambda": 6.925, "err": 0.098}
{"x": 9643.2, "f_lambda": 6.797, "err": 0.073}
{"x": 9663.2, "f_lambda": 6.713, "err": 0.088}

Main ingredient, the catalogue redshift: 0.571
